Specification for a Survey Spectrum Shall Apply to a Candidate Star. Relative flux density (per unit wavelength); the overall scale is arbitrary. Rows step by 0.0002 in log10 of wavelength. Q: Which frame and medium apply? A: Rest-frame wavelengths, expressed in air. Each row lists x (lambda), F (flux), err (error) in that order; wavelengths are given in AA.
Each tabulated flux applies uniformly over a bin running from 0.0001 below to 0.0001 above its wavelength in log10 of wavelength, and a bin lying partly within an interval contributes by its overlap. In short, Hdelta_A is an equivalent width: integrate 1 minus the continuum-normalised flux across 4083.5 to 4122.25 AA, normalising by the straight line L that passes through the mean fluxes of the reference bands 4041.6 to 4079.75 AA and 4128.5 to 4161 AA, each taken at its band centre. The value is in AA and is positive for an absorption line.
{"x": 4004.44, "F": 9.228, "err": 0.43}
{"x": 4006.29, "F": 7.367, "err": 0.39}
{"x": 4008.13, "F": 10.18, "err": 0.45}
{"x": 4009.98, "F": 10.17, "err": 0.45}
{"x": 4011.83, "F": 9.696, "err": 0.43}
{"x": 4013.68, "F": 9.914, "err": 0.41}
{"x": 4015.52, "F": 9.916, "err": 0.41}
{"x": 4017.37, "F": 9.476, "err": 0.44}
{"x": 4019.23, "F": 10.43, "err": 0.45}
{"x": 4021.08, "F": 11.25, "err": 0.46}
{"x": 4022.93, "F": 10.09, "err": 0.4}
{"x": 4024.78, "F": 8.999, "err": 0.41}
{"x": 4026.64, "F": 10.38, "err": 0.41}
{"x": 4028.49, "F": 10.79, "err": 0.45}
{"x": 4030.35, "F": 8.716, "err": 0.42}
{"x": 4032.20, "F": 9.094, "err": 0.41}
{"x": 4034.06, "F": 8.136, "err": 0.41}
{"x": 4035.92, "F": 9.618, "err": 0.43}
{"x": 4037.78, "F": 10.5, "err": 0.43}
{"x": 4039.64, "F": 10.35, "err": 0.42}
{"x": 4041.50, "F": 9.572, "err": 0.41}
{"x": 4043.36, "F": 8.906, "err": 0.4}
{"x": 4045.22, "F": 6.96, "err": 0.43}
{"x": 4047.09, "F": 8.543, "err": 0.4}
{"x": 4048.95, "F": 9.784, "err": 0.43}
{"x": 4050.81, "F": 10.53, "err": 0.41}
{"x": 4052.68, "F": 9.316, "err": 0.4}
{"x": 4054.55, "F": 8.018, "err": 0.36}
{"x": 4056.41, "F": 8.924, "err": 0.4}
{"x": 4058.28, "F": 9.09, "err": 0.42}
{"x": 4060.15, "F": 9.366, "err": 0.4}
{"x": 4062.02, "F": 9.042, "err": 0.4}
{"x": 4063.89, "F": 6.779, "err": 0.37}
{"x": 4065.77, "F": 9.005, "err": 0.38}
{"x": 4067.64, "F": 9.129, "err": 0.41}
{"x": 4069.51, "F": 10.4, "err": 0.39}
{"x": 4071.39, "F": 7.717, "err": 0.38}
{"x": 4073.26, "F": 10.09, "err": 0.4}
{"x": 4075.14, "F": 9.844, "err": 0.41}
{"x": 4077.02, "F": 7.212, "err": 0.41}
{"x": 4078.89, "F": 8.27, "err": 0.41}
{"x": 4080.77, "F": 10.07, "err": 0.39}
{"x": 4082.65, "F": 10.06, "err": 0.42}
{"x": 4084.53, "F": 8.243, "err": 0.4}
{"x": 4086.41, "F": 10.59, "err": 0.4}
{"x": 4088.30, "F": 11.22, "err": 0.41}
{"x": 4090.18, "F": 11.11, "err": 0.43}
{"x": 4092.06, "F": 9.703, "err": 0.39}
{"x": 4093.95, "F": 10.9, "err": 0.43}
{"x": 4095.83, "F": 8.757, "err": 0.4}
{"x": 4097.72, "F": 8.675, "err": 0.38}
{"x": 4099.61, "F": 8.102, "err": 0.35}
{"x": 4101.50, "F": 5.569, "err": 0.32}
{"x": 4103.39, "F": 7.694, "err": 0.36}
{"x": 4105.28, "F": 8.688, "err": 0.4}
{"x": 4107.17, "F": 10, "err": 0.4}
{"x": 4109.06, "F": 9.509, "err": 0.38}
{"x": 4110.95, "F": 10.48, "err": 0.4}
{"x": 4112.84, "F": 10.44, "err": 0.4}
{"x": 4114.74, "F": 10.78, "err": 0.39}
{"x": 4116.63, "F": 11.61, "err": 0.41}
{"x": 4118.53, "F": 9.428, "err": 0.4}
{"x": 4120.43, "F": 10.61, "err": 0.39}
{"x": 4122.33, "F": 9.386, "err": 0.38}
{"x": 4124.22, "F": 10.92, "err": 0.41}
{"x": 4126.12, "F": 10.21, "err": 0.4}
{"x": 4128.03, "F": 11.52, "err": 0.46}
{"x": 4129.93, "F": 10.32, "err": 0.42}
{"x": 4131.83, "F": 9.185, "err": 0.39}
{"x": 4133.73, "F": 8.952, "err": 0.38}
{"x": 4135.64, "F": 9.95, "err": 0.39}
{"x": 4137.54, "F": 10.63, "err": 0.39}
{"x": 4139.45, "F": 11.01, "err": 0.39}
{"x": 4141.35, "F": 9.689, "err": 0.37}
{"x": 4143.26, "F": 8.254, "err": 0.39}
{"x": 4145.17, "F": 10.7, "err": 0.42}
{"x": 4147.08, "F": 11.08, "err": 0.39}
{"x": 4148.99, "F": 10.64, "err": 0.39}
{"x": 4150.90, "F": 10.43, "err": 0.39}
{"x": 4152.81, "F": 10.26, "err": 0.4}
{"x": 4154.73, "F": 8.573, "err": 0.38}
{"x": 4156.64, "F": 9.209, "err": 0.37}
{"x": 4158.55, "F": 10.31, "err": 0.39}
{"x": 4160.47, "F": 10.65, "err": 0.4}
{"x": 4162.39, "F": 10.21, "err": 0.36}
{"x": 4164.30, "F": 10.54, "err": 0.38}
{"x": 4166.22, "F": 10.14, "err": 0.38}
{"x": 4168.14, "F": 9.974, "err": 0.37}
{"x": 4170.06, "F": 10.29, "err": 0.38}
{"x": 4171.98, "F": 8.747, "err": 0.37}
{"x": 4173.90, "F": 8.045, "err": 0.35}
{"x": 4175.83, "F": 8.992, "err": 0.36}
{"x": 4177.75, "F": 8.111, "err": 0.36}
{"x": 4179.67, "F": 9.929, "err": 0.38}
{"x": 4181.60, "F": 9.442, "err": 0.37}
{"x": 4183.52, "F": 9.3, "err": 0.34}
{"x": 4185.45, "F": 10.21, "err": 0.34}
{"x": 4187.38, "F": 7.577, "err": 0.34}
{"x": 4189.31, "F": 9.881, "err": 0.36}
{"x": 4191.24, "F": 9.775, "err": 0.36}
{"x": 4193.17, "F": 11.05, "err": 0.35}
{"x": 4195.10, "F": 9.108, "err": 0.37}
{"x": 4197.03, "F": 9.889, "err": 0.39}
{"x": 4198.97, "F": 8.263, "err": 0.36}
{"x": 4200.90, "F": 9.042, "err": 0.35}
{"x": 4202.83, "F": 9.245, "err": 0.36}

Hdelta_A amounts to -0.67 AA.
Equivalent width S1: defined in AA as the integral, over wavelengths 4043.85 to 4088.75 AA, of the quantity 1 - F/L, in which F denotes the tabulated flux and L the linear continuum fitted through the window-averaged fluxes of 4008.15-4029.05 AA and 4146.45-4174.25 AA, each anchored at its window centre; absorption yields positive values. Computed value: 4.4 AA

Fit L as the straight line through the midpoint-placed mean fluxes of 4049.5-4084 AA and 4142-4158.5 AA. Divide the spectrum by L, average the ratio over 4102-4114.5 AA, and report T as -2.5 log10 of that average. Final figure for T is 0.009 mag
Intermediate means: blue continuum 9.05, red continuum 9.91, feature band 9.41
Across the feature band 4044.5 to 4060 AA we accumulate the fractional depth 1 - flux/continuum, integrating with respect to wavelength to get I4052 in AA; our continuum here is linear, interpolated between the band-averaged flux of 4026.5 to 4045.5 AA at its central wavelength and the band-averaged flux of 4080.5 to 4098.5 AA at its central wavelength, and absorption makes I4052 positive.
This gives 1.01 AA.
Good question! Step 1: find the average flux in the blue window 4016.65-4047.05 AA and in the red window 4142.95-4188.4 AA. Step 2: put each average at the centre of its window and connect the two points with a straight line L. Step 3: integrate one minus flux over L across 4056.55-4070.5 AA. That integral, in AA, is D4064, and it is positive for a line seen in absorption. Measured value 0.9 AA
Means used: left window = 9.55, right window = 9.67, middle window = 8.96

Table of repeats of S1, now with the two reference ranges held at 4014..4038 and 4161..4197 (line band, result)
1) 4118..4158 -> -1.9 AA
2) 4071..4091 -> 0.3 AA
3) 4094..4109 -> 1.9 AA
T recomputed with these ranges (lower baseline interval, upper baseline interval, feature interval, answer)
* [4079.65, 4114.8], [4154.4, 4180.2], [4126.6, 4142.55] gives -0.07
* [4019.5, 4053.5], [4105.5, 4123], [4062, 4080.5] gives 0.12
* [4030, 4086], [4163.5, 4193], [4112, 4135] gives -0.11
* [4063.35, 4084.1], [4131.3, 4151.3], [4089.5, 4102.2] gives 0.04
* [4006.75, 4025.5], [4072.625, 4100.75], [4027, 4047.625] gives 0.07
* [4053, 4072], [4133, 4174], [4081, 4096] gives -0.12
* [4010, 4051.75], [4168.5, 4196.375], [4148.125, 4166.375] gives -0.08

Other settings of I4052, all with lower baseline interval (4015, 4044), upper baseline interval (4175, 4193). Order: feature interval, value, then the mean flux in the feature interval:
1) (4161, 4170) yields -0.83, 10.2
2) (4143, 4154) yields -1.03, 10.3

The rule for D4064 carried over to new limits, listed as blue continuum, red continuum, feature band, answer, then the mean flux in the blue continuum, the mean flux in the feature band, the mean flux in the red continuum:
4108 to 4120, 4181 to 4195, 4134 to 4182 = 0.4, 10.4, 9.82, 9.58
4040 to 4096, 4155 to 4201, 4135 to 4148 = -1.0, 9.26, 10.2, 9.52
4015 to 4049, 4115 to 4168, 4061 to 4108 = 3.7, 9.54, 9.07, 10.2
